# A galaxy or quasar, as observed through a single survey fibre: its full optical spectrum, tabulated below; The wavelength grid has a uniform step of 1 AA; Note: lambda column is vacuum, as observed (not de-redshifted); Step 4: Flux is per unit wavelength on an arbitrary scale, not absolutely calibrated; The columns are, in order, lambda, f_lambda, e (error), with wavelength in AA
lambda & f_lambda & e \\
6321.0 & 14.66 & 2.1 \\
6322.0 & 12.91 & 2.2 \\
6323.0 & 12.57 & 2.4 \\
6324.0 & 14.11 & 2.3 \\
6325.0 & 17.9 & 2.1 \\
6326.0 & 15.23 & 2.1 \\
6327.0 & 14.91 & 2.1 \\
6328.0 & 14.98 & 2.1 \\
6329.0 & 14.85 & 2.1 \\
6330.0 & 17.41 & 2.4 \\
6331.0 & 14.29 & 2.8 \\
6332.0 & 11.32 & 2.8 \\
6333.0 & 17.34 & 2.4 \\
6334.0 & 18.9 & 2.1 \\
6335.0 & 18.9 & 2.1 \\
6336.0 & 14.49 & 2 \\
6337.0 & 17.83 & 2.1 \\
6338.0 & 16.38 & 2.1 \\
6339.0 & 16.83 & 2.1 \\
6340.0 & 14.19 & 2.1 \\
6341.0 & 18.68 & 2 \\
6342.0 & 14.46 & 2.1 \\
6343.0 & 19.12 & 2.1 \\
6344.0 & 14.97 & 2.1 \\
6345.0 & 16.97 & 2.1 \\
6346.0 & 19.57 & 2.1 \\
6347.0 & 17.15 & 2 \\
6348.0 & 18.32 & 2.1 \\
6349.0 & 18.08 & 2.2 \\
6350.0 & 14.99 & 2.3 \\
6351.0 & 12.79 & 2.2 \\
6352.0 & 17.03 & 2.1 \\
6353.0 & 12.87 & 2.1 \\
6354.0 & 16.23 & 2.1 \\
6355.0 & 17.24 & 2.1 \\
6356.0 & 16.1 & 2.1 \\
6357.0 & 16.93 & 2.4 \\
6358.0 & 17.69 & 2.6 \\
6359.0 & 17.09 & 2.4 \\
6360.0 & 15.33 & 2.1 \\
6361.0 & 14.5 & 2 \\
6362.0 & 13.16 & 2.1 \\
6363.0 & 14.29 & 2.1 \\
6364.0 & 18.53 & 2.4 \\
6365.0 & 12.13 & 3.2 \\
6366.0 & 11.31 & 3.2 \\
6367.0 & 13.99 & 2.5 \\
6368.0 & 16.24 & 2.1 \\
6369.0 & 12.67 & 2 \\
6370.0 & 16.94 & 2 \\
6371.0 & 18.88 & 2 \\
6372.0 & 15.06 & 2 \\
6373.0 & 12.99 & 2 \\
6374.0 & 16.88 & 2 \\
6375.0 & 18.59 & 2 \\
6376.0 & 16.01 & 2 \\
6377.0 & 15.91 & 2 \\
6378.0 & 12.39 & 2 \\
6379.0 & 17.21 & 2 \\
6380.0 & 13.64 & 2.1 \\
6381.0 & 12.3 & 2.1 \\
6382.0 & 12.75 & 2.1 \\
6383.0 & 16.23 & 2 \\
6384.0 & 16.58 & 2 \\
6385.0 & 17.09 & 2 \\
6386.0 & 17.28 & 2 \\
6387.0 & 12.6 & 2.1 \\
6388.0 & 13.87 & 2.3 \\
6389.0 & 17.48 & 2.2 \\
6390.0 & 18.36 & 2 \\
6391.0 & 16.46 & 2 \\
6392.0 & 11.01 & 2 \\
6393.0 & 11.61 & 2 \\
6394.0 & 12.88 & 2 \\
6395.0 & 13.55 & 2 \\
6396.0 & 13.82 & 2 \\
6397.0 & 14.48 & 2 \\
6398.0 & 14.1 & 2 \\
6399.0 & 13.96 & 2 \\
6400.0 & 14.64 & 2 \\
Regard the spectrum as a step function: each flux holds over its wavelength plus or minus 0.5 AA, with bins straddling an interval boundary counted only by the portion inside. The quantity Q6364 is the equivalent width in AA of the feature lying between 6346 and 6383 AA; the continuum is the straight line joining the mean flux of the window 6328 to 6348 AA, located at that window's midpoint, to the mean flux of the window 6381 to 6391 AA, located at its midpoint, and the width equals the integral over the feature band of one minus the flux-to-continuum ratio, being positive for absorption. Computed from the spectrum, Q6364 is 1.4 AA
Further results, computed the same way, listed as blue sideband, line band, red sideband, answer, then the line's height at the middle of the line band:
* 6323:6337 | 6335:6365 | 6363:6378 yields -1.43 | 15.5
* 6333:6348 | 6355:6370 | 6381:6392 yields 1.10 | 16.3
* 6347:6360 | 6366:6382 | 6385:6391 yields 1.03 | 16.1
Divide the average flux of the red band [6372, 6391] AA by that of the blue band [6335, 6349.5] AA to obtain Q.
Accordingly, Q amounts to 0.91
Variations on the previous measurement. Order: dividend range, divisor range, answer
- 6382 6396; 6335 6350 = 0.88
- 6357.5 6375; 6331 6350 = 0.91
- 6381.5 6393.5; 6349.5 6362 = 0.97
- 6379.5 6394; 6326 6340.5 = 0.93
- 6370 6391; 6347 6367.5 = 1.01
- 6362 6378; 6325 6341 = 0.95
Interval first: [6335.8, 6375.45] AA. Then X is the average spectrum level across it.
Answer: 15.9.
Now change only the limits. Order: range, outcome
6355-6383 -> 15.2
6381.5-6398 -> 14.7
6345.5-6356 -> 16.4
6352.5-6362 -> 15.8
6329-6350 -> 16.7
